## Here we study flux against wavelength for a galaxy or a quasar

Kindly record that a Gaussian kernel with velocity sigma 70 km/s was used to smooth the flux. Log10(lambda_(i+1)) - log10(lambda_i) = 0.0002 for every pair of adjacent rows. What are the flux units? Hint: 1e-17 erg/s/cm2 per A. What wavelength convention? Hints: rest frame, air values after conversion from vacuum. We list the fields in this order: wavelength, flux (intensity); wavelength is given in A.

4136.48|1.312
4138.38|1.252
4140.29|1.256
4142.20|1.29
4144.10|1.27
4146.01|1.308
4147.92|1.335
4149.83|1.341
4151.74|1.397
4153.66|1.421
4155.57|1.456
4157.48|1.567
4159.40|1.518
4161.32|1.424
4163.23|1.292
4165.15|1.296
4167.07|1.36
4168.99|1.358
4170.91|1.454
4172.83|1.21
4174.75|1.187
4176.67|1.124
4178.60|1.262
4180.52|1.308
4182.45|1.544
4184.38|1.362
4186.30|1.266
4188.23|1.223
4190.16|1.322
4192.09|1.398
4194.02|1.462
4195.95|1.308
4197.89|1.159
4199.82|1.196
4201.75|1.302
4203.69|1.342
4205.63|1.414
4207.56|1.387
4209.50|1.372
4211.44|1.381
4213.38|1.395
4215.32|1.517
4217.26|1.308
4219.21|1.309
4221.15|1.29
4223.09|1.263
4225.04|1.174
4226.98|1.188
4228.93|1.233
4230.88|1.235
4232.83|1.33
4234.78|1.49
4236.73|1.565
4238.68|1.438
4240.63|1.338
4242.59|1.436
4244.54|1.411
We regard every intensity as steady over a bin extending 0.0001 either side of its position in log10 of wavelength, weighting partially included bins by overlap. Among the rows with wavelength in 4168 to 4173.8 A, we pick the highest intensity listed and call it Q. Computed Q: 1.454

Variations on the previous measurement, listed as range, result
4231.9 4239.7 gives 1.565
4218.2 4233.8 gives 1.33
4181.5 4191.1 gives 1.544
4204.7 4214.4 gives 1.414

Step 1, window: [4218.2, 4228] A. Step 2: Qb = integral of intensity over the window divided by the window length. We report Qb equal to 1.24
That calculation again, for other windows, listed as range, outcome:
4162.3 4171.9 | 1.35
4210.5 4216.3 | 1.43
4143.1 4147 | 1.29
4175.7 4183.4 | 1.31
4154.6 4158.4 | 1.51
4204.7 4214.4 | 1.39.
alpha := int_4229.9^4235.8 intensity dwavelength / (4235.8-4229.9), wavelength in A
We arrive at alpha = 1.35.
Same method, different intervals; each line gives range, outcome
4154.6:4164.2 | 1.45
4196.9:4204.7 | 1.25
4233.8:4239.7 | 1.5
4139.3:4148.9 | 1.29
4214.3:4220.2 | 1.38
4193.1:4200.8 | 1.28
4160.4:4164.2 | 1.36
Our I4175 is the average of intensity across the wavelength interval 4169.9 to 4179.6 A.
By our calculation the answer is 1.25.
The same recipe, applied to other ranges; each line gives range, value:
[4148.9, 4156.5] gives 1.4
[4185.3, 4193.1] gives 1.3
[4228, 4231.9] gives 1.23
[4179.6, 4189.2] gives 1.34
